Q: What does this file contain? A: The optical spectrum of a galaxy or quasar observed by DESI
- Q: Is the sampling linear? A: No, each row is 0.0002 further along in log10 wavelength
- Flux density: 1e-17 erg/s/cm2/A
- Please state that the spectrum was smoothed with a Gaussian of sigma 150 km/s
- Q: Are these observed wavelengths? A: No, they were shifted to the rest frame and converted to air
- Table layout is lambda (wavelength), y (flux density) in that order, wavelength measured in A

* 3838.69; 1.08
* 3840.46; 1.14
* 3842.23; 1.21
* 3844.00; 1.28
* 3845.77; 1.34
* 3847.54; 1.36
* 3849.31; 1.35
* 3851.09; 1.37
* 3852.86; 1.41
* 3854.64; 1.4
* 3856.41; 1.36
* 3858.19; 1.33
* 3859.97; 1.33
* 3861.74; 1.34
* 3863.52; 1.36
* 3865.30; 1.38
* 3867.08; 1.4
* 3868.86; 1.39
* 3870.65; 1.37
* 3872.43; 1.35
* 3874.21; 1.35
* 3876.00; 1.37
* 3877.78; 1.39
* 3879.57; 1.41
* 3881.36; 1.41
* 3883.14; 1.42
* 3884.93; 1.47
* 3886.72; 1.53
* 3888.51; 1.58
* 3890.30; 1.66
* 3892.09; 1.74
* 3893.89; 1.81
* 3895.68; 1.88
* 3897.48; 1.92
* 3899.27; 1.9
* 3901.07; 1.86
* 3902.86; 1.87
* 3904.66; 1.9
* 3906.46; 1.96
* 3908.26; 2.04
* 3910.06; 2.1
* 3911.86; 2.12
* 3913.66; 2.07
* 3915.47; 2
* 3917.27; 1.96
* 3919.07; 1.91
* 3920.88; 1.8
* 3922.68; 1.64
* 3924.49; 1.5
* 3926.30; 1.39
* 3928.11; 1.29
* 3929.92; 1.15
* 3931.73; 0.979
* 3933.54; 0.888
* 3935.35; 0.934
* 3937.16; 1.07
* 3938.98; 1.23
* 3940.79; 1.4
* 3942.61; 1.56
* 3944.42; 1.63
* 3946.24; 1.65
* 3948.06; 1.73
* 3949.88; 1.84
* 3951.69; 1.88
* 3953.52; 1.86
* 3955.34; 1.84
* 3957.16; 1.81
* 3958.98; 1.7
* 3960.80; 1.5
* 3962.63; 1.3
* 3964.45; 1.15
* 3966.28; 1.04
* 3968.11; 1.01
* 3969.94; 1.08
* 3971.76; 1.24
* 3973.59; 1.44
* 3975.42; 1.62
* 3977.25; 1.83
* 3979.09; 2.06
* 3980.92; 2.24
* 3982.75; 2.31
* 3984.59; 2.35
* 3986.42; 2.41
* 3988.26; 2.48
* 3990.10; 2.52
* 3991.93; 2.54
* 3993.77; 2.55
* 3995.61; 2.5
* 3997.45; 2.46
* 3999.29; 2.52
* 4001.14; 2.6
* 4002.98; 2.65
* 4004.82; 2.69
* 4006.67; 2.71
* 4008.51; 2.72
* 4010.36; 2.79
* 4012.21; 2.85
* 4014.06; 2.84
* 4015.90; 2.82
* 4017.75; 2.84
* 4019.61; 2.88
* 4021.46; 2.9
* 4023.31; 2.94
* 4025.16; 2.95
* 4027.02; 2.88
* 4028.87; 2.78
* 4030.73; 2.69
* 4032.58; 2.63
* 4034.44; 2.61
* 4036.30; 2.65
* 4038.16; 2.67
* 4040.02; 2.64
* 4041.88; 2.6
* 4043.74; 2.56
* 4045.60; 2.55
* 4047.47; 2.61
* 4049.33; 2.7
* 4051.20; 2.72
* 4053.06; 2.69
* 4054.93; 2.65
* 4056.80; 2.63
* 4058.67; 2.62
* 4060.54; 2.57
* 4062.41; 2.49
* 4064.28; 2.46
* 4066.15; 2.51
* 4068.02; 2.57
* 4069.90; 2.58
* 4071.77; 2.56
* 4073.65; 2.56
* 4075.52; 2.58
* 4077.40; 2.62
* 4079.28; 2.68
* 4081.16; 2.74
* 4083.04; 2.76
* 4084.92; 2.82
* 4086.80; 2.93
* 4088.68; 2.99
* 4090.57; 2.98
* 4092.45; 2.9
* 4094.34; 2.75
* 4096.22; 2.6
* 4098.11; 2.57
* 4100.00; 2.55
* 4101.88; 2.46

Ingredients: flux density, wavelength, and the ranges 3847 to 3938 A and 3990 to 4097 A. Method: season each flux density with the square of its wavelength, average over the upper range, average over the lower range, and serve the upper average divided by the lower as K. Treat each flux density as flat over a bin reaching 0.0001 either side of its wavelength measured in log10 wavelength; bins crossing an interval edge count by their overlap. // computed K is 1.88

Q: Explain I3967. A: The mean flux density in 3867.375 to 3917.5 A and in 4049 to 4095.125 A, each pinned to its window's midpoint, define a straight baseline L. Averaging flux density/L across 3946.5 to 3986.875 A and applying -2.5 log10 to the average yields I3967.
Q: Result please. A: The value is 0.24 mag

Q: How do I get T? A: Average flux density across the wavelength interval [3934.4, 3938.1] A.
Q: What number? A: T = 1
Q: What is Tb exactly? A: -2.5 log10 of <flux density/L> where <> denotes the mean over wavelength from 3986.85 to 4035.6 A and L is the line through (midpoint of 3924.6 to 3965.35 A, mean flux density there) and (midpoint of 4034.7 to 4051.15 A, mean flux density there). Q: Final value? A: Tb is -0.20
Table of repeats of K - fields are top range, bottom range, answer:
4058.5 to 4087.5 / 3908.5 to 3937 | 1.80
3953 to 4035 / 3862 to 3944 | 1.52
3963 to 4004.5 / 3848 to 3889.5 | 1.54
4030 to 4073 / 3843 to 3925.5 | 1.77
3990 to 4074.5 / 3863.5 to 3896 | 1.94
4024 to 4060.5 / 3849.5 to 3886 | 2.12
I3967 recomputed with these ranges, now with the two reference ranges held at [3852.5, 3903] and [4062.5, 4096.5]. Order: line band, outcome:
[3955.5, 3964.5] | 0.27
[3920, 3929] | 0.17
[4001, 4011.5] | -0.19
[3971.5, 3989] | 0.05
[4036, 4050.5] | -0.06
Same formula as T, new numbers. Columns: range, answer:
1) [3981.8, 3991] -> 2.41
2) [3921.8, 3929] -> 1.45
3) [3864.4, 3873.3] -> 1.38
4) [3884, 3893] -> 1.59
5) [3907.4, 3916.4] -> 2.07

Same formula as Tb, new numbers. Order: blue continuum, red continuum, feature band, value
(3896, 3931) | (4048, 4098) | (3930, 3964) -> 0.33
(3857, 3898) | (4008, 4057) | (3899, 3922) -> -0.12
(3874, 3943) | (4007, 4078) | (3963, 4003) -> 0.11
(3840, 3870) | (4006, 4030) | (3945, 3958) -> 0.23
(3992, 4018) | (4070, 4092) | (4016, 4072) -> 0.01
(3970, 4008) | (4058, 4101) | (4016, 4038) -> -0.15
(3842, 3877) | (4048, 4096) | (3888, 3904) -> -0.14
